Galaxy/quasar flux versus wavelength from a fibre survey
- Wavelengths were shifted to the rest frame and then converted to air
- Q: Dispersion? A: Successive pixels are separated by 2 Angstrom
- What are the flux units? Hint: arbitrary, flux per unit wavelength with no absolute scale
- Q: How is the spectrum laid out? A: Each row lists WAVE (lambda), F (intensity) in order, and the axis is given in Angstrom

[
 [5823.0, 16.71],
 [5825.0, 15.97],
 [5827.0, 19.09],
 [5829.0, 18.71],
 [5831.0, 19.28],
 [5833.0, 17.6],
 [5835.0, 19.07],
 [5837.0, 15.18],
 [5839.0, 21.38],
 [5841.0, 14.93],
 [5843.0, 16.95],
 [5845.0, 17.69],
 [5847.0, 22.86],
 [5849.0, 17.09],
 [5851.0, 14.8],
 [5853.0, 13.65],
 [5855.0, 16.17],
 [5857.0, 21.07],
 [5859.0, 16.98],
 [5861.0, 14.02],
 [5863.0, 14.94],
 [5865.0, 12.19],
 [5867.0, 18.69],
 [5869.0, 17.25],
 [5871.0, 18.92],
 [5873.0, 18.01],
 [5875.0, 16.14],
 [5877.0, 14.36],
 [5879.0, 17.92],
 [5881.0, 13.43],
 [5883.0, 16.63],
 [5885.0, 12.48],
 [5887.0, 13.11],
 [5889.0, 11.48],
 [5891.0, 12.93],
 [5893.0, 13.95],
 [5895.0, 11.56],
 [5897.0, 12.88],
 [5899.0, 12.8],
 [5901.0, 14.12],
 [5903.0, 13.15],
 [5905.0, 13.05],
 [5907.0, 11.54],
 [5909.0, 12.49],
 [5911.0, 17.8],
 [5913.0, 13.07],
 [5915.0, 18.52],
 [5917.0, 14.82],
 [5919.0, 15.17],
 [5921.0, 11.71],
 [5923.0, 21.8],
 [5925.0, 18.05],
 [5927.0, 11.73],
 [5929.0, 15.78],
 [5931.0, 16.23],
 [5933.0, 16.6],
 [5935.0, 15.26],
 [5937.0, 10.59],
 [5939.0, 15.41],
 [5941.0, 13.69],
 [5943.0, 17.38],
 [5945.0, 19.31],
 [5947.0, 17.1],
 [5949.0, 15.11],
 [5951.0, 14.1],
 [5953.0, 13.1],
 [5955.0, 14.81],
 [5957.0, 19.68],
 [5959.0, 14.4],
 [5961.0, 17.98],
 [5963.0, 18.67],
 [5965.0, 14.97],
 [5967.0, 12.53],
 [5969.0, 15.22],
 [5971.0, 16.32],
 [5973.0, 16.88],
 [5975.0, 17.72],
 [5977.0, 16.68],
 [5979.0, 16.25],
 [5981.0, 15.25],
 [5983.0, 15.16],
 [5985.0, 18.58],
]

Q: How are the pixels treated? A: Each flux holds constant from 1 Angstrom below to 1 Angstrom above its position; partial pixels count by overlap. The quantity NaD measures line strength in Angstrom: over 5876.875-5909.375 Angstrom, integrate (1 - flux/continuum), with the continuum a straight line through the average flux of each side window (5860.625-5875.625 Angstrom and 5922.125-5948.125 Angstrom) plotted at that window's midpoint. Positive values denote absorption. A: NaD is 5.7 Angstrom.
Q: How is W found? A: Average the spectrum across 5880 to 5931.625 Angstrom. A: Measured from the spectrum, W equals 14.2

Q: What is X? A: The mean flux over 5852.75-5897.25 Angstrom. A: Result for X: 15.2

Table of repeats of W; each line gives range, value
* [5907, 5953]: 15.4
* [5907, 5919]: 15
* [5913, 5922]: 14.8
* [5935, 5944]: 14.4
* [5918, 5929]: 15.7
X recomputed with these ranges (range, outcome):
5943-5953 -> 16.2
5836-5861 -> 17.3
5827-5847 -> 18.2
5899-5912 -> 13.6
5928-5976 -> 15.8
